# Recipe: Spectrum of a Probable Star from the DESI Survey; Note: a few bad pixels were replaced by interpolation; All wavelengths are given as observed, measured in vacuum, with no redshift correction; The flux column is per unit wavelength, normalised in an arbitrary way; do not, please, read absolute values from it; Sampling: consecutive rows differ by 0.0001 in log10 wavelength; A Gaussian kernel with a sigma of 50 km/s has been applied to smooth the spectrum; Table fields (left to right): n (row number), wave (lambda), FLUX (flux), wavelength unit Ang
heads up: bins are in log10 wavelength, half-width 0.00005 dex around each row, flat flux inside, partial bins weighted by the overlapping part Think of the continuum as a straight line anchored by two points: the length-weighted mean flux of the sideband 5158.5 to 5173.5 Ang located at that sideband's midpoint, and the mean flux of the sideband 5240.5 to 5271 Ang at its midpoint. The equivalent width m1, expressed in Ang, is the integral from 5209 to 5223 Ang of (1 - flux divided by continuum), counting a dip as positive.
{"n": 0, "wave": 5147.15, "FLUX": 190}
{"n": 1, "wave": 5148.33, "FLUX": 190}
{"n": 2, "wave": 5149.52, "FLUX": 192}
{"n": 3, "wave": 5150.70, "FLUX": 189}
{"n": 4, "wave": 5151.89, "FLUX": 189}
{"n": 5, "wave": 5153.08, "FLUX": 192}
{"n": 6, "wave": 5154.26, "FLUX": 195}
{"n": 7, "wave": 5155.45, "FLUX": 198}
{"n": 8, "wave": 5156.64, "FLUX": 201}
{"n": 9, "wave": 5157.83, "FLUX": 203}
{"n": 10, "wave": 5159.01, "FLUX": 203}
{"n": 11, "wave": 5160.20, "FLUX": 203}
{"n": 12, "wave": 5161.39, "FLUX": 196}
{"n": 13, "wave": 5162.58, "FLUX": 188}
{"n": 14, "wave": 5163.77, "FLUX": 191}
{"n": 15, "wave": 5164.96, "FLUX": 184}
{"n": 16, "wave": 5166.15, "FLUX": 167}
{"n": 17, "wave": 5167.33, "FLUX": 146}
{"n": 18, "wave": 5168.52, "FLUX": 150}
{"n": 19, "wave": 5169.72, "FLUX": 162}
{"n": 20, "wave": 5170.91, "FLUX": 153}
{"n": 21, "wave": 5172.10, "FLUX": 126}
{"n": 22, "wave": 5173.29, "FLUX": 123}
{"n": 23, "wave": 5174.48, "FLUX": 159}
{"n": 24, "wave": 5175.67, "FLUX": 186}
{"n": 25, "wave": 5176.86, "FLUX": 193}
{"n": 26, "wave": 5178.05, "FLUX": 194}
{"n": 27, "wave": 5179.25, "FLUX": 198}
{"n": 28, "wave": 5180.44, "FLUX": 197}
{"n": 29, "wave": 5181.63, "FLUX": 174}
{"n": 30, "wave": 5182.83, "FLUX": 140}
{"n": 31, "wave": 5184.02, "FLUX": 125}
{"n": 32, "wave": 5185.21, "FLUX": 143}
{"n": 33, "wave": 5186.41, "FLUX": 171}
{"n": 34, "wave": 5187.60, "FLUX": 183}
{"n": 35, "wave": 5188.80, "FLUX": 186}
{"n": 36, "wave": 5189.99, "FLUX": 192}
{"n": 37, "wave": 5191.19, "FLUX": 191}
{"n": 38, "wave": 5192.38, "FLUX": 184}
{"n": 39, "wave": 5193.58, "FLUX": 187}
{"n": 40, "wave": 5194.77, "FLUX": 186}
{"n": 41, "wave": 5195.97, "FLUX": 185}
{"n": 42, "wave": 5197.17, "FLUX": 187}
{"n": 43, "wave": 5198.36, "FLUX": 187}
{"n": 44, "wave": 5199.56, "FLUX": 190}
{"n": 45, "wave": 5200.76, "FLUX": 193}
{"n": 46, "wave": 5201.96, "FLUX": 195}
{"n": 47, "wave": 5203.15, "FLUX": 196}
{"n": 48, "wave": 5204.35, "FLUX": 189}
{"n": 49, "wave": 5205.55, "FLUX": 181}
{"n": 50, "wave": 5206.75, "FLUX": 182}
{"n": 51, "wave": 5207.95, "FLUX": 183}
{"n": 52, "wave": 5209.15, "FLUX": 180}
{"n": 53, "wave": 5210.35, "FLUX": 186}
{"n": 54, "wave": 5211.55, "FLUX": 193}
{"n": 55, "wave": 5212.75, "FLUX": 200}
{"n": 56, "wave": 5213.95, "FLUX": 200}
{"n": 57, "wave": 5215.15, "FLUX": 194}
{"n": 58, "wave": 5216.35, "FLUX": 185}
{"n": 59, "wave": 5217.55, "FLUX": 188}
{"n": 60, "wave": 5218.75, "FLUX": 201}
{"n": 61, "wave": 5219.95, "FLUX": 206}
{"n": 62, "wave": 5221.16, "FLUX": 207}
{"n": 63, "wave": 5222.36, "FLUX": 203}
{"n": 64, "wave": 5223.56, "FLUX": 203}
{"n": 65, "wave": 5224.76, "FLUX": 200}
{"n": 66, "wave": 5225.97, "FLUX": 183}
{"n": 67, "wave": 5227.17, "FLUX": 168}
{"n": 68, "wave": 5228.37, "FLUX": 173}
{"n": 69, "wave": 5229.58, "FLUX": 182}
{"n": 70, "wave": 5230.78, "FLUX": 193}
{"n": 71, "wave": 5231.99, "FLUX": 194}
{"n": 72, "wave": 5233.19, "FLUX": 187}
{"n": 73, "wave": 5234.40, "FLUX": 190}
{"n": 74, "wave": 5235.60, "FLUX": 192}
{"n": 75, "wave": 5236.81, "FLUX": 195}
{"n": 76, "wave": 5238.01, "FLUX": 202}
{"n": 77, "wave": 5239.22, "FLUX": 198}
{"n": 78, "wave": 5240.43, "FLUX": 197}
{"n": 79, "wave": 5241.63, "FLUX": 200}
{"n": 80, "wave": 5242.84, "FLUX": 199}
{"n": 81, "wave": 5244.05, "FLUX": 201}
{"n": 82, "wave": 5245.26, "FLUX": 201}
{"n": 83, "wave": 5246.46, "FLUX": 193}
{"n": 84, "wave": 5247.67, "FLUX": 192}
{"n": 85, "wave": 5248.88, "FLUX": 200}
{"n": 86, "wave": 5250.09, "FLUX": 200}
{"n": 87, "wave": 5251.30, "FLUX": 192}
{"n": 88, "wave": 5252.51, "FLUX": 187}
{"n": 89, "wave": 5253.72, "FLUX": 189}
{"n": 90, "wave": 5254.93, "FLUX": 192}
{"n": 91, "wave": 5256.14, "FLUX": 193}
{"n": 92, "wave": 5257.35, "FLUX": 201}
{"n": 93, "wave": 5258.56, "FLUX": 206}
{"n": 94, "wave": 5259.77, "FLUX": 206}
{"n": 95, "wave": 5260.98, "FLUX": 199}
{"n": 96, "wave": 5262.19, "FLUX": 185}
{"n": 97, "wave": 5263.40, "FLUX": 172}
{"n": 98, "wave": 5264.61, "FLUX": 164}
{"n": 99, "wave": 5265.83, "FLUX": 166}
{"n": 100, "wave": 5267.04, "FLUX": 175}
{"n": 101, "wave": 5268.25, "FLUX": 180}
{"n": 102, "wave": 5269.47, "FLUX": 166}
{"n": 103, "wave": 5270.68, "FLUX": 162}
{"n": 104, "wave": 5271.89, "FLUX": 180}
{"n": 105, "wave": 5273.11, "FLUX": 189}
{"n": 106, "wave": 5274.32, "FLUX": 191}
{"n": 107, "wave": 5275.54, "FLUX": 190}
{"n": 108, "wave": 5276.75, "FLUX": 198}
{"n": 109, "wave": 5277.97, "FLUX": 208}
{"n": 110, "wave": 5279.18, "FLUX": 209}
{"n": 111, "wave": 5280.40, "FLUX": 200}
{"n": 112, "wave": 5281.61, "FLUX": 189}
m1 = -1.2 Ang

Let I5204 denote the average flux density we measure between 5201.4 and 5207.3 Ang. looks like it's 189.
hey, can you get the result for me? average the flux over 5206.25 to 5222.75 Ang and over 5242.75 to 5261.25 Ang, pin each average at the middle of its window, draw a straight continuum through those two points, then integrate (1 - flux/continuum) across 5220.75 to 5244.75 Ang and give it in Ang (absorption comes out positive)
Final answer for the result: 0.22 Ang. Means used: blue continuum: 193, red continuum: 197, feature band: 193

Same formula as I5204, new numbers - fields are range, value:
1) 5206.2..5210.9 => 183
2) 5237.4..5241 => 199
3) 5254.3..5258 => 195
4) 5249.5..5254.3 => 192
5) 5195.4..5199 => 186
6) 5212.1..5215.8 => 198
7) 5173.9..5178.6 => 183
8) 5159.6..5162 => 199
